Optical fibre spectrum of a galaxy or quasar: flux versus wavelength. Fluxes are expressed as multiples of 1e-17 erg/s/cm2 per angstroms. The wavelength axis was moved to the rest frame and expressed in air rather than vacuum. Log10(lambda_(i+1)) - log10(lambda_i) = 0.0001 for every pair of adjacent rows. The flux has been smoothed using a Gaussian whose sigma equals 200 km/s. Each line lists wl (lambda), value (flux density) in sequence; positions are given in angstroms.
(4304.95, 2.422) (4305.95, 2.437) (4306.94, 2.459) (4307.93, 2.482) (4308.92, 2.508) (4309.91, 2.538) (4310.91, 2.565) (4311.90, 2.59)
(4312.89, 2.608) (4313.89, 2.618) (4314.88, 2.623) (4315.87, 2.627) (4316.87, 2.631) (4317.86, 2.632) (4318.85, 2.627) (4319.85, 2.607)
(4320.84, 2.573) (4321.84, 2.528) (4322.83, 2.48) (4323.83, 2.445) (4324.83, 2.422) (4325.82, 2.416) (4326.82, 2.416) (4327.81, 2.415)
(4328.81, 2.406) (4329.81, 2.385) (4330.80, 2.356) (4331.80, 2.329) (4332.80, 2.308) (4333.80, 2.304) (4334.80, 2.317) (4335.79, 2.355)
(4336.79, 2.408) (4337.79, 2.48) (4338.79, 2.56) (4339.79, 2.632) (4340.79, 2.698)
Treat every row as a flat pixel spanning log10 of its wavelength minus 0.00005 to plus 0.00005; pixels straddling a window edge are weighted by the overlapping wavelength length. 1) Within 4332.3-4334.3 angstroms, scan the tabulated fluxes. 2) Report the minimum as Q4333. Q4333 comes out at 2.304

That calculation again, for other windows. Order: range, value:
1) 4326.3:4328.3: 2.415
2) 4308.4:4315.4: 2.508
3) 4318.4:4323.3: 2.48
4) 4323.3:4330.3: 2.385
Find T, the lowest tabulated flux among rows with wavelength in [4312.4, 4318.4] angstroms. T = 2.608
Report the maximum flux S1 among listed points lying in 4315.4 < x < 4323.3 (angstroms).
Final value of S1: 2.632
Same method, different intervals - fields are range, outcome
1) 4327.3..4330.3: 2.415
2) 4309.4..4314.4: 2.618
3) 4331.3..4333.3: 2.329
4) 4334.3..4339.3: 2.56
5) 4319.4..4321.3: 2.607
